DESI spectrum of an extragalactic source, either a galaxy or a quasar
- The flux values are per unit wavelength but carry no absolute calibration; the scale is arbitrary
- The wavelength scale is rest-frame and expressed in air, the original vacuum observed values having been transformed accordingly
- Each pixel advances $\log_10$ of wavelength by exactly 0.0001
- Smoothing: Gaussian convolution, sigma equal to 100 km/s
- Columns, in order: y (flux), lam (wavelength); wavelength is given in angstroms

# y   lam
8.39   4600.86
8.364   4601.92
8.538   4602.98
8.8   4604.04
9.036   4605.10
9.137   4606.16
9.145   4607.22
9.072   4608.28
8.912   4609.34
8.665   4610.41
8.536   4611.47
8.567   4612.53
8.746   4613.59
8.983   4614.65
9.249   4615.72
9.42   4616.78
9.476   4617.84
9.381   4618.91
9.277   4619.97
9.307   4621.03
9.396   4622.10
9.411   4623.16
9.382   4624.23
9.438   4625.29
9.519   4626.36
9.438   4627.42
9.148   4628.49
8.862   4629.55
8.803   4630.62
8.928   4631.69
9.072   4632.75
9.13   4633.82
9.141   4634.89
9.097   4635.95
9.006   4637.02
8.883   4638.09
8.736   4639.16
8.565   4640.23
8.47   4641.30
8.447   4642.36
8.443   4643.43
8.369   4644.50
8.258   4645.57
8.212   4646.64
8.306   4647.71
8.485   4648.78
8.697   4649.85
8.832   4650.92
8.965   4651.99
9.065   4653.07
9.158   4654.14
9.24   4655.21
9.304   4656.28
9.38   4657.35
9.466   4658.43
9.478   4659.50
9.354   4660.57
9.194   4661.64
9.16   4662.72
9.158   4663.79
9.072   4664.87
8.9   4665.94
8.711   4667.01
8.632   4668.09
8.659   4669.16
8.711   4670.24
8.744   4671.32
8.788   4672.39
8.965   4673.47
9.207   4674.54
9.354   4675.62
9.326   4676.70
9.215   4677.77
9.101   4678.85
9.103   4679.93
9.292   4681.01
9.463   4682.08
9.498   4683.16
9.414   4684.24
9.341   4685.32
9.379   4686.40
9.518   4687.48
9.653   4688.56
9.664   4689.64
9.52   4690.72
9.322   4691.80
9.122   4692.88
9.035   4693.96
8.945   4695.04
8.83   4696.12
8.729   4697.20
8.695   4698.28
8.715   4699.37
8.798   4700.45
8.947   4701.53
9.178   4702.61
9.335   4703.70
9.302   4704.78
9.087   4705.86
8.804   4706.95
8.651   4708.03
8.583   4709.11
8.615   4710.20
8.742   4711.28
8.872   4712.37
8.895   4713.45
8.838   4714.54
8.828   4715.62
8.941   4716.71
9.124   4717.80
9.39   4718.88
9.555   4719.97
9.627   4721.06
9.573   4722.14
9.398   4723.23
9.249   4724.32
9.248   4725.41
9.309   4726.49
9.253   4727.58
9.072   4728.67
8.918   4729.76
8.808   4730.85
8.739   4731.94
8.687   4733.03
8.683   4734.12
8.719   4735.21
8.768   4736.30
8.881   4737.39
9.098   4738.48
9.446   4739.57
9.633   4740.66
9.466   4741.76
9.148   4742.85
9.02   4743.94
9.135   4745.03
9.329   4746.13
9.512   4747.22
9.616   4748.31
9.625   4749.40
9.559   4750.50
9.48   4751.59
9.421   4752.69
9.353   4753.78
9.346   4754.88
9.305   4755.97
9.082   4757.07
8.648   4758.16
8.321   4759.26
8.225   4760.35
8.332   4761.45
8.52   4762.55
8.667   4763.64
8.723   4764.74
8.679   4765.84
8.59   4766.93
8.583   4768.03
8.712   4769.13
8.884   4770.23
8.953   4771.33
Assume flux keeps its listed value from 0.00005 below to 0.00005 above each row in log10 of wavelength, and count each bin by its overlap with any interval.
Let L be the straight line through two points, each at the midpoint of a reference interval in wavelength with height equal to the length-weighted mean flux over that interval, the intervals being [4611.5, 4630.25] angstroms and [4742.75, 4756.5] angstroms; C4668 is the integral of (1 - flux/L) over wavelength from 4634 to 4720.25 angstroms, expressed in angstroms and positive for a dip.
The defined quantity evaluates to 2.7 angstroms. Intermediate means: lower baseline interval 9.21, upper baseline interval 9.38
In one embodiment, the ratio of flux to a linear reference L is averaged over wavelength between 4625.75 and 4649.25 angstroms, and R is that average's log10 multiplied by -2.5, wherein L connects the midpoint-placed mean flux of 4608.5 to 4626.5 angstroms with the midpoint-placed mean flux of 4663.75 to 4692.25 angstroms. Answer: 0.04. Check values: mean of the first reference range 9.14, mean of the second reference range 9.17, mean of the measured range 8.79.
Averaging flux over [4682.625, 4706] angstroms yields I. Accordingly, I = 9.18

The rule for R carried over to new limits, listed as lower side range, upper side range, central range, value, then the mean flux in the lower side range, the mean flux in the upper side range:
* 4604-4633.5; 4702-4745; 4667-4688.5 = -0.01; 9.12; 9.07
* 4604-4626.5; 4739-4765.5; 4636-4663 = 0.03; 9.13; 9.12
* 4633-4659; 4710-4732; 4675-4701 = -0.03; 8.82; 9.11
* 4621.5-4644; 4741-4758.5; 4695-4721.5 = 0.03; 9.01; 9.33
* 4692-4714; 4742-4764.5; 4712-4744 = -0.01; 8.9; 9.08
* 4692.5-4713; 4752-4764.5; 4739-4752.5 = -0.07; 8.89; 8.84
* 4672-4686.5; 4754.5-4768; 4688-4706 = 0.00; 9.25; 8.69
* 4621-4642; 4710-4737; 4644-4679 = 0.01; 9.08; 9.04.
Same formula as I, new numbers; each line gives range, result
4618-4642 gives 9.11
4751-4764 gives 8.9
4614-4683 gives 9.03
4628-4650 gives 8.72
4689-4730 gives 9.07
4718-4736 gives 9.14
